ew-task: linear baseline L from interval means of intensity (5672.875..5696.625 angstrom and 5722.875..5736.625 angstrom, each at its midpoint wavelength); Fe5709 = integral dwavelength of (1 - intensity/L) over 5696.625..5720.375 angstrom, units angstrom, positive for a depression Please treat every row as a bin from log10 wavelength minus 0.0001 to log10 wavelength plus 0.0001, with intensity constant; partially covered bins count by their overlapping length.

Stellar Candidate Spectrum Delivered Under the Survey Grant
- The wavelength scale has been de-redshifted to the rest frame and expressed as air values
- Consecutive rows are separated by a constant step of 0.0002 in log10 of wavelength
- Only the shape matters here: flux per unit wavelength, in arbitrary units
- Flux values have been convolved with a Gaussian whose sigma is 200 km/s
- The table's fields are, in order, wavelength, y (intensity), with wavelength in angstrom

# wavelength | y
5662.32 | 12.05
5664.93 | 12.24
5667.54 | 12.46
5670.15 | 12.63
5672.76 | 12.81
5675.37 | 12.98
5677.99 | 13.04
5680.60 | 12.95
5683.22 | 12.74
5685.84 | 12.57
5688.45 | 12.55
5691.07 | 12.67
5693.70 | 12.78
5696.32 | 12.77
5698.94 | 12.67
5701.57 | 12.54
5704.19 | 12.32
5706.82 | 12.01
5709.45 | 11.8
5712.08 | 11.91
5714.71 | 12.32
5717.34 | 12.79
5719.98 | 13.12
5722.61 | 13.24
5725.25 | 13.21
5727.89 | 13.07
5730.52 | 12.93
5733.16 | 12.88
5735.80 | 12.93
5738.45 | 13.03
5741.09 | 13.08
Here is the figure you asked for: 0.99 angstrom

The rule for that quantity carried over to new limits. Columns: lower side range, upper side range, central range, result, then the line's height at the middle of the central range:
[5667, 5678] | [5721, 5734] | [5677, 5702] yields 0.3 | 12.9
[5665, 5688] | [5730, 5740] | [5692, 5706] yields 0.2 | 12.8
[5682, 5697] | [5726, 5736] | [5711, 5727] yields 0.1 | 12.9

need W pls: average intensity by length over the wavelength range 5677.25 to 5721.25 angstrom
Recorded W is 12.6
